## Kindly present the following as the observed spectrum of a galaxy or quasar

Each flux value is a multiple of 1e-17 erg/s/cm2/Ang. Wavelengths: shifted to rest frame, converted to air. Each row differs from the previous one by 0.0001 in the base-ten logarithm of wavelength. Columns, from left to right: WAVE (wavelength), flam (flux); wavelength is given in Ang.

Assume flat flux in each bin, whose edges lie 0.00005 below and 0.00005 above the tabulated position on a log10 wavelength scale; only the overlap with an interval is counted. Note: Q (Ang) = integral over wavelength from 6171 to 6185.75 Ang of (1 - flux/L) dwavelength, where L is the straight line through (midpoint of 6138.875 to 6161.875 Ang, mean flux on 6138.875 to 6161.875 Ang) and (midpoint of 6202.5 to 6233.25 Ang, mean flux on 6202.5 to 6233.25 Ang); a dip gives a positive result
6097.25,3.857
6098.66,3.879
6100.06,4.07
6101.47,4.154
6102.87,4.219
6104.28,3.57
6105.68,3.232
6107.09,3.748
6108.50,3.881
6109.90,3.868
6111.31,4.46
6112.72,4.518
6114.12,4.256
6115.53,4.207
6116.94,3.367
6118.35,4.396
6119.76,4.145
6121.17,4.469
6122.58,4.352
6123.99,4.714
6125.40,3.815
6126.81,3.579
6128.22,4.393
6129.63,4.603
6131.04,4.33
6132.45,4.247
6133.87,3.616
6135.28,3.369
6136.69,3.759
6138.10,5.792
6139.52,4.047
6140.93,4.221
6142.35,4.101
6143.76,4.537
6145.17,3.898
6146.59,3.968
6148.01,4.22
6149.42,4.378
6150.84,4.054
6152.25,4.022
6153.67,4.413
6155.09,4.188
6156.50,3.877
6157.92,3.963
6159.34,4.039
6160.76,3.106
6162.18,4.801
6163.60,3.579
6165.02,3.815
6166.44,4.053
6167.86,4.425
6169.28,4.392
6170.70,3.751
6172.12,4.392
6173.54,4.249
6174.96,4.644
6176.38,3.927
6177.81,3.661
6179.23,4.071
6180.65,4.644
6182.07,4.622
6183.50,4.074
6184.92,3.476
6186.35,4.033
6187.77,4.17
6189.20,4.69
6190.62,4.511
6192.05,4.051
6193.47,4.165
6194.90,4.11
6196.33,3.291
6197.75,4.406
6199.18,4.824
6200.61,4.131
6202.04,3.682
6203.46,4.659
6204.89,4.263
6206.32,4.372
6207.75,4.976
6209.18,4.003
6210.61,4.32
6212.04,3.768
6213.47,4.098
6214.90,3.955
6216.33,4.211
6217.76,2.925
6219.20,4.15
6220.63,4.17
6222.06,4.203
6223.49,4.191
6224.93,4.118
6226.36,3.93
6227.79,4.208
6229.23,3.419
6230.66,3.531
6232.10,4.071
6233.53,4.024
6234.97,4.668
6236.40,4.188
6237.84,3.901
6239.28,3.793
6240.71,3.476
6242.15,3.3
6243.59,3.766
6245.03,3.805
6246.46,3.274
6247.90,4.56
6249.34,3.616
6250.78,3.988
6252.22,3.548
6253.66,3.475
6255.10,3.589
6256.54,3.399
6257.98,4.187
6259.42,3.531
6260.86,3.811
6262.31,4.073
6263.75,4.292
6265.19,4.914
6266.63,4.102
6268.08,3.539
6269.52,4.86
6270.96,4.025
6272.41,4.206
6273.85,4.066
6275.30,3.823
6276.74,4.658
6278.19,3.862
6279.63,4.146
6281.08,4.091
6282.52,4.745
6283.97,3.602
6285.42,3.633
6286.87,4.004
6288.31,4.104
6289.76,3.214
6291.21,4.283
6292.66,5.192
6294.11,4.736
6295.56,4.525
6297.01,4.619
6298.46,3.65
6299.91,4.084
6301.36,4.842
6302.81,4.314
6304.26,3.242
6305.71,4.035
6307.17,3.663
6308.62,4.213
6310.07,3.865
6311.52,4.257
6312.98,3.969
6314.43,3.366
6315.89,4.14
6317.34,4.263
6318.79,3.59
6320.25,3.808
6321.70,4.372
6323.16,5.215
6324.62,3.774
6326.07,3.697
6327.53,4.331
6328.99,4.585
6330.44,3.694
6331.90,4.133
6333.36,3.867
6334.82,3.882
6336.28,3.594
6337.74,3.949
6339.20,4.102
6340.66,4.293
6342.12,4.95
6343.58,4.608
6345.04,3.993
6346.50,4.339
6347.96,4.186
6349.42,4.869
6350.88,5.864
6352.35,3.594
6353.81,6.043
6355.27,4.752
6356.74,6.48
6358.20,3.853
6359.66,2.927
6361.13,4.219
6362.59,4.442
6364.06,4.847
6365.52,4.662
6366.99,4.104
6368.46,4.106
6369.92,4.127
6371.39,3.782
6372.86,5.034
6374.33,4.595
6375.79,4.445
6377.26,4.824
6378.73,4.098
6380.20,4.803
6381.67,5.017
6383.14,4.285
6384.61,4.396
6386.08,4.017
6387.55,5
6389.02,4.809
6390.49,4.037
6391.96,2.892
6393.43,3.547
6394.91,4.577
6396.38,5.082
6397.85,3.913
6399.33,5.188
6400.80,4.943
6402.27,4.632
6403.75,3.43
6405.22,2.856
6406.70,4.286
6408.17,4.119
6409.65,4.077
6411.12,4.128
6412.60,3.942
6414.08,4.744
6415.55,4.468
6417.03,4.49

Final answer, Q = -0.32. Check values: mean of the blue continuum 4.08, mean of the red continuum 4.07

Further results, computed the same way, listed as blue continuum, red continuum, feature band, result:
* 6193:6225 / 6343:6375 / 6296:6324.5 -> 2.0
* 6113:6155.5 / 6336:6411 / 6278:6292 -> 1.1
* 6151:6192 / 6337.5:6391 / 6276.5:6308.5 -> 1.6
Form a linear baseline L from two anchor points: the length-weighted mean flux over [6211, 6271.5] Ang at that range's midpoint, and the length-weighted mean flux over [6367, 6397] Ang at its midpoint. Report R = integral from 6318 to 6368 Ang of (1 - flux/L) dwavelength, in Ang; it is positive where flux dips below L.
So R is -1.1 Ang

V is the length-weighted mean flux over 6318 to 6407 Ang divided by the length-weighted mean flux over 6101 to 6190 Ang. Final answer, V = 1.1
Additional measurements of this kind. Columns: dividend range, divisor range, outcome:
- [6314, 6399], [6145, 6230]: 1.05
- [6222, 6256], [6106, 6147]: 0.93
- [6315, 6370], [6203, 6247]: 1.08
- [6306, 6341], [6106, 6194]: 0.97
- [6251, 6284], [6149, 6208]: 0.97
